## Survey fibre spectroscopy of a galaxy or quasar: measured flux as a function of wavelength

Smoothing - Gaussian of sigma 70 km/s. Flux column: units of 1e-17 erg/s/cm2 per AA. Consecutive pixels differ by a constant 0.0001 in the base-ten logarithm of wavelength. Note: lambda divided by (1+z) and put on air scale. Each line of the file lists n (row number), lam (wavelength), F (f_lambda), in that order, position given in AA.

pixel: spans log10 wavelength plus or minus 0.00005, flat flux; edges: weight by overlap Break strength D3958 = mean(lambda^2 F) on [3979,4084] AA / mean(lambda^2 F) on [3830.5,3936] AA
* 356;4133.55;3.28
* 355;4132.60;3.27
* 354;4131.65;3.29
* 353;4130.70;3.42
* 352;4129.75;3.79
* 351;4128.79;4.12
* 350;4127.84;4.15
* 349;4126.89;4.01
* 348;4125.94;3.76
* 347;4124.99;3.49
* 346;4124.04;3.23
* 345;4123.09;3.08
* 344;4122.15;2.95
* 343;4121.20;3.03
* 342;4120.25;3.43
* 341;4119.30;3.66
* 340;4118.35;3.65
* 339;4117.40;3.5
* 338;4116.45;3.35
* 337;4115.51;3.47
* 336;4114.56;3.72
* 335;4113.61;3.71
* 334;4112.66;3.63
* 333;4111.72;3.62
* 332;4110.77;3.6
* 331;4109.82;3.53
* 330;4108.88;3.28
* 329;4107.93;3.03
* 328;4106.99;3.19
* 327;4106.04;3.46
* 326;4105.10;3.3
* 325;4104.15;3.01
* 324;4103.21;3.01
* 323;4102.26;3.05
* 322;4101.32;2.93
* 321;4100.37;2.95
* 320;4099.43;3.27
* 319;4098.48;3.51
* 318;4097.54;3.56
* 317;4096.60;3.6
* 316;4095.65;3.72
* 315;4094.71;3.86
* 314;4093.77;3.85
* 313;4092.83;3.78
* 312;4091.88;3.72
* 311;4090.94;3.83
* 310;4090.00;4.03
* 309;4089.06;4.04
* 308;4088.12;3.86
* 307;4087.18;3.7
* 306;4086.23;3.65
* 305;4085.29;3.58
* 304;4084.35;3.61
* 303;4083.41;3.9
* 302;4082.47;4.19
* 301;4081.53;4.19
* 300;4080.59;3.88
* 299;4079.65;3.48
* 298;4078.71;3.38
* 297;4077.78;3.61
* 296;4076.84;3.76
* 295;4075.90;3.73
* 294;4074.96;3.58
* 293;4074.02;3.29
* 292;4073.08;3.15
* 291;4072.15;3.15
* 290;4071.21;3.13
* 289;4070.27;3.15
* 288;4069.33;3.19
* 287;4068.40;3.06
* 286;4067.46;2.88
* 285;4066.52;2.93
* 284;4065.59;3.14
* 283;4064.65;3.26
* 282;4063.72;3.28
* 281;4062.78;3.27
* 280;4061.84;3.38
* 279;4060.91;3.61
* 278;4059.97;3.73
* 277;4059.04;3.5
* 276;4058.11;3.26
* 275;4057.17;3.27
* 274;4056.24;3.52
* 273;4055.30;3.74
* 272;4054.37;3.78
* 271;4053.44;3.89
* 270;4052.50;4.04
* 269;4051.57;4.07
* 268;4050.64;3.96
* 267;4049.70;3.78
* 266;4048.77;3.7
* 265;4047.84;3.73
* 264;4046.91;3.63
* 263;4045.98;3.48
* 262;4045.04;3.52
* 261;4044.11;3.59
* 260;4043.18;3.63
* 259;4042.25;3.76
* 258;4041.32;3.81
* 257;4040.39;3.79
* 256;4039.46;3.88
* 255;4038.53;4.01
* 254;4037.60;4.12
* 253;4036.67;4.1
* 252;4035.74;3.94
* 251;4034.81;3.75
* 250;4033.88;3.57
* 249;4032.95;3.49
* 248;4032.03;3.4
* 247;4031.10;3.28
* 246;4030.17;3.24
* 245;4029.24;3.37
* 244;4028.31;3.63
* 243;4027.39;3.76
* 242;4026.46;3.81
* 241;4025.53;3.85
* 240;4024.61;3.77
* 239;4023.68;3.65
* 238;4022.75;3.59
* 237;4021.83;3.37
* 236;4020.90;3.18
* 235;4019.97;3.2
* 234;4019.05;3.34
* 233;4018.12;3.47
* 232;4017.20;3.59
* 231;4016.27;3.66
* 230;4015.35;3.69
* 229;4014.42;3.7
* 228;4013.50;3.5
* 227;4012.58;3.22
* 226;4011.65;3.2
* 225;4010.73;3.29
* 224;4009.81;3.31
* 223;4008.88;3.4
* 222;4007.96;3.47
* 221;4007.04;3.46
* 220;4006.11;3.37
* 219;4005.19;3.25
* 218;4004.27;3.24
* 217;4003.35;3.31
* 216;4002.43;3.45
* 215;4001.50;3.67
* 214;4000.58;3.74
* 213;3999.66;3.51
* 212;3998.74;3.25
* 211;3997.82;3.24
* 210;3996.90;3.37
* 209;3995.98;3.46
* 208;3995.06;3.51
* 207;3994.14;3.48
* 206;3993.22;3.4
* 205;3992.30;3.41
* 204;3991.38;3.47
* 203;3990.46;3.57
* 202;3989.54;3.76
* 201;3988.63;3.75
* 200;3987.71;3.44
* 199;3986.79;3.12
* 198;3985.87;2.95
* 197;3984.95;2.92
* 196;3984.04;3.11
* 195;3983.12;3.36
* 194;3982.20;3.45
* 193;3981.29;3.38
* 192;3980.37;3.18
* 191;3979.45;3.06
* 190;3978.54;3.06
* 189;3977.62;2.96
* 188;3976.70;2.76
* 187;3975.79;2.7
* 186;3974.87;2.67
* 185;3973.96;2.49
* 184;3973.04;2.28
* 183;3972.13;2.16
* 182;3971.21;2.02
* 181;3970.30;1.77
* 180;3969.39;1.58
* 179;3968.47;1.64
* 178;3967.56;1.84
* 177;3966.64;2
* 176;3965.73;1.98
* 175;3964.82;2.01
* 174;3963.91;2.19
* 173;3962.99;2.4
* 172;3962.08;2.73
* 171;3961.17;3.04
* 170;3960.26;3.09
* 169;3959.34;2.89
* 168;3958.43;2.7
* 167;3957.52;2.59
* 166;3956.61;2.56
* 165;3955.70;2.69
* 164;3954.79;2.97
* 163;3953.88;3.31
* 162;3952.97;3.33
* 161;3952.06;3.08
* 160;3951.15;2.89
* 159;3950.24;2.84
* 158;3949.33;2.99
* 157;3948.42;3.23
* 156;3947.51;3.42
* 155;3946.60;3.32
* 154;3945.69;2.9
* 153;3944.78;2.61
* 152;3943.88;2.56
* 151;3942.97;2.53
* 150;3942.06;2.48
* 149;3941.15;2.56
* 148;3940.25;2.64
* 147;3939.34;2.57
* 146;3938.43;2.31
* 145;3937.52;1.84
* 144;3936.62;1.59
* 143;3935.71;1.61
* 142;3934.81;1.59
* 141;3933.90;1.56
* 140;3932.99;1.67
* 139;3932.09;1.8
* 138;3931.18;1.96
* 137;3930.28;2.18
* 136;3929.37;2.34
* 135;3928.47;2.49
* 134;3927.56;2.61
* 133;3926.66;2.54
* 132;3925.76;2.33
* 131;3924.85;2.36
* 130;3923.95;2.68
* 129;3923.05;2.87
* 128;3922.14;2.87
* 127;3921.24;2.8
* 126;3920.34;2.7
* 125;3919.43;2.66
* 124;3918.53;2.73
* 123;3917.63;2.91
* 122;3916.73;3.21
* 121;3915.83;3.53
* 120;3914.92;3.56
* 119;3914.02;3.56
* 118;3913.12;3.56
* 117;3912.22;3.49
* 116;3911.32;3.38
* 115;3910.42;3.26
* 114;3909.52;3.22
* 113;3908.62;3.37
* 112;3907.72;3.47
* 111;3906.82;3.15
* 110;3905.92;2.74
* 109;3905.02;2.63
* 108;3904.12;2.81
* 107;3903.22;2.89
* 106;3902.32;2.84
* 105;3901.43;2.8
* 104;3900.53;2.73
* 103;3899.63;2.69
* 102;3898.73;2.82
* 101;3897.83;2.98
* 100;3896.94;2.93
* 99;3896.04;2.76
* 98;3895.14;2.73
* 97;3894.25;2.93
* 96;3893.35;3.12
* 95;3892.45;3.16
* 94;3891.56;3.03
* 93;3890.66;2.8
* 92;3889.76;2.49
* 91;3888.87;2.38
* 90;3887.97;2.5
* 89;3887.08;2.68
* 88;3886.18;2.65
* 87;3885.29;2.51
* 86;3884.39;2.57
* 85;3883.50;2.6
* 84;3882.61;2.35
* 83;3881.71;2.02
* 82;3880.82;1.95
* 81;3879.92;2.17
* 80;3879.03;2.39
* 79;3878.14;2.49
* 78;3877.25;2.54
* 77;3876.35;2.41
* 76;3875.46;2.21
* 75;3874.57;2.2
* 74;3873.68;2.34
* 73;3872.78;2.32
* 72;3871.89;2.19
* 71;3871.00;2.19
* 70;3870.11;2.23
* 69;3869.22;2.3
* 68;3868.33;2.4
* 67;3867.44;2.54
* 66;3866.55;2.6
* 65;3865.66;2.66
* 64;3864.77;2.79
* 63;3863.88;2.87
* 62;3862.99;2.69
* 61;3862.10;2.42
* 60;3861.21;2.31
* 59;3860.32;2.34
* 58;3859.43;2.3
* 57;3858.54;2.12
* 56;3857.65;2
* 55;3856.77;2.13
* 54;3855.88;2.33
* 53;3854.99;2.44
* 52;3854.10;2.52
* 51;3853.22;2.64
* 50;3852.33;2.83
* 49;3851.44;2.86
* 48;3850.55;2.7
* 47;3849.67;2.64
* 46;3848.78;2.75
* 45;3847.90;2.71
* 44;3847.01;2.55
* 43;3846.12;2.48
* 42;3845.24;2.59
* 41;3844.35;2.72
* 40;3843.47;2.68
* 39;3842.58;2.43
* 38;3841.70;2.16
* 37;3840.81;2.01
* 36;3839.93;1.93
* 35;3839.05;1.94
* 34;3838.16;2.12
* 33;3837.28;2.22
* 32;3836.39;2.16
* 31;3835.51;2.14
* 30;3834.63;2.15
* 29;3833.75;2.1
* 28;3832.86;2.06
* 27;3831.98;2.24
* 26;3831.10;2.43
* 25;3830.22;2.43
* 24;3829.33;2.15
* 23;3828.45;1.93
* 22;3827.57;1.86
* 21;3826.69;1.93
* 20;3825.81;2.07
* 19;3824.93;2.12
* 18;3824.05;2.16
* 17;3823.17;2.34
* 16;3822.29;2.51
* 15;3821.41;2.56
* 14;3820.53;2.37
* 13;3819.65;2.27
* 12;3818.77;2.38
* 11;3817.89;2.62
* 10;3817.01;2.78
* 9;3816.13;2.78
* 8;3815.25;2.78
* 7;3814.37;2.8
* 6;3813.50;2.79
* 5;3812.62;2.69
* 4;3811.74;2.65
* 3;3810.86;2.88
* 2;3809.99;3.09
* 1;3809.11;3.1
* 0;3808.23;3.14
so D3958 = 1.48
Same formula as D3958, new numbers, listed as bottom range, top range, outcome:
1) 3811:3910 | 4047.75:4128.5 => 1.57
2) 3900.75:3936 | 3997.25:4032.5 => 1.33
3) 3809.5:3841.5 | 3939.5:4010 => 1.36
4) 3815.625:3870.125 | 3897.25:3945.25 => 1.17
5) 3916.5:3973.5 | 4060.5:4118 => 1.51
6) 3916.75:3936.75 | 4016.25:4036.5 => 1.59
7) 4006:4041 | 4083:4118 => 1.03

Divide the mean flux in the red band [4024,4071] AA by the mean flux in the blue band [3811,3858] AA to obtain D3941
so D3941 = 1.5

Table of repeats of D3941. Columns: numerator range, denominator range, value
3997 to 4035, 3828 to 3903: 1.40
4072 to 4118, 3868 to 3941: 1.36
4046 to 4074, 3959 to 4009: 1.16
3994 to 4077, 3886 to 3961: 1.27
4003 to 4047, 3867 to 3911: 1.34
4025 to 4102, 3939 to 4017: 1.20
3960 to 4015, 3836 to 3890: 1.25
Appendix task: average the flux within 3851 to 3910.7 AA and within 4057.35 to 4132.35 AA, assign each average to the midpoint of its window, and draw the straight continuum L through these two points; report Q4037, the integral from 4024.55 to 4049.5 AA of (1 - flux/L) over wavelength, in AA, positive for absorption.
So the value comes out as -3.4 AA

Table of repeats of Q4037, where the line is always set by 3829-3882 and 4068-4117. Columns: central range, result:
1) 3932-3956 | 2.08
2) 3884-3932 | -3.98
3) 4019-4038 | -2.29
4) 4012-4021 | -0.90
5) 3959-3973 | 3.30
